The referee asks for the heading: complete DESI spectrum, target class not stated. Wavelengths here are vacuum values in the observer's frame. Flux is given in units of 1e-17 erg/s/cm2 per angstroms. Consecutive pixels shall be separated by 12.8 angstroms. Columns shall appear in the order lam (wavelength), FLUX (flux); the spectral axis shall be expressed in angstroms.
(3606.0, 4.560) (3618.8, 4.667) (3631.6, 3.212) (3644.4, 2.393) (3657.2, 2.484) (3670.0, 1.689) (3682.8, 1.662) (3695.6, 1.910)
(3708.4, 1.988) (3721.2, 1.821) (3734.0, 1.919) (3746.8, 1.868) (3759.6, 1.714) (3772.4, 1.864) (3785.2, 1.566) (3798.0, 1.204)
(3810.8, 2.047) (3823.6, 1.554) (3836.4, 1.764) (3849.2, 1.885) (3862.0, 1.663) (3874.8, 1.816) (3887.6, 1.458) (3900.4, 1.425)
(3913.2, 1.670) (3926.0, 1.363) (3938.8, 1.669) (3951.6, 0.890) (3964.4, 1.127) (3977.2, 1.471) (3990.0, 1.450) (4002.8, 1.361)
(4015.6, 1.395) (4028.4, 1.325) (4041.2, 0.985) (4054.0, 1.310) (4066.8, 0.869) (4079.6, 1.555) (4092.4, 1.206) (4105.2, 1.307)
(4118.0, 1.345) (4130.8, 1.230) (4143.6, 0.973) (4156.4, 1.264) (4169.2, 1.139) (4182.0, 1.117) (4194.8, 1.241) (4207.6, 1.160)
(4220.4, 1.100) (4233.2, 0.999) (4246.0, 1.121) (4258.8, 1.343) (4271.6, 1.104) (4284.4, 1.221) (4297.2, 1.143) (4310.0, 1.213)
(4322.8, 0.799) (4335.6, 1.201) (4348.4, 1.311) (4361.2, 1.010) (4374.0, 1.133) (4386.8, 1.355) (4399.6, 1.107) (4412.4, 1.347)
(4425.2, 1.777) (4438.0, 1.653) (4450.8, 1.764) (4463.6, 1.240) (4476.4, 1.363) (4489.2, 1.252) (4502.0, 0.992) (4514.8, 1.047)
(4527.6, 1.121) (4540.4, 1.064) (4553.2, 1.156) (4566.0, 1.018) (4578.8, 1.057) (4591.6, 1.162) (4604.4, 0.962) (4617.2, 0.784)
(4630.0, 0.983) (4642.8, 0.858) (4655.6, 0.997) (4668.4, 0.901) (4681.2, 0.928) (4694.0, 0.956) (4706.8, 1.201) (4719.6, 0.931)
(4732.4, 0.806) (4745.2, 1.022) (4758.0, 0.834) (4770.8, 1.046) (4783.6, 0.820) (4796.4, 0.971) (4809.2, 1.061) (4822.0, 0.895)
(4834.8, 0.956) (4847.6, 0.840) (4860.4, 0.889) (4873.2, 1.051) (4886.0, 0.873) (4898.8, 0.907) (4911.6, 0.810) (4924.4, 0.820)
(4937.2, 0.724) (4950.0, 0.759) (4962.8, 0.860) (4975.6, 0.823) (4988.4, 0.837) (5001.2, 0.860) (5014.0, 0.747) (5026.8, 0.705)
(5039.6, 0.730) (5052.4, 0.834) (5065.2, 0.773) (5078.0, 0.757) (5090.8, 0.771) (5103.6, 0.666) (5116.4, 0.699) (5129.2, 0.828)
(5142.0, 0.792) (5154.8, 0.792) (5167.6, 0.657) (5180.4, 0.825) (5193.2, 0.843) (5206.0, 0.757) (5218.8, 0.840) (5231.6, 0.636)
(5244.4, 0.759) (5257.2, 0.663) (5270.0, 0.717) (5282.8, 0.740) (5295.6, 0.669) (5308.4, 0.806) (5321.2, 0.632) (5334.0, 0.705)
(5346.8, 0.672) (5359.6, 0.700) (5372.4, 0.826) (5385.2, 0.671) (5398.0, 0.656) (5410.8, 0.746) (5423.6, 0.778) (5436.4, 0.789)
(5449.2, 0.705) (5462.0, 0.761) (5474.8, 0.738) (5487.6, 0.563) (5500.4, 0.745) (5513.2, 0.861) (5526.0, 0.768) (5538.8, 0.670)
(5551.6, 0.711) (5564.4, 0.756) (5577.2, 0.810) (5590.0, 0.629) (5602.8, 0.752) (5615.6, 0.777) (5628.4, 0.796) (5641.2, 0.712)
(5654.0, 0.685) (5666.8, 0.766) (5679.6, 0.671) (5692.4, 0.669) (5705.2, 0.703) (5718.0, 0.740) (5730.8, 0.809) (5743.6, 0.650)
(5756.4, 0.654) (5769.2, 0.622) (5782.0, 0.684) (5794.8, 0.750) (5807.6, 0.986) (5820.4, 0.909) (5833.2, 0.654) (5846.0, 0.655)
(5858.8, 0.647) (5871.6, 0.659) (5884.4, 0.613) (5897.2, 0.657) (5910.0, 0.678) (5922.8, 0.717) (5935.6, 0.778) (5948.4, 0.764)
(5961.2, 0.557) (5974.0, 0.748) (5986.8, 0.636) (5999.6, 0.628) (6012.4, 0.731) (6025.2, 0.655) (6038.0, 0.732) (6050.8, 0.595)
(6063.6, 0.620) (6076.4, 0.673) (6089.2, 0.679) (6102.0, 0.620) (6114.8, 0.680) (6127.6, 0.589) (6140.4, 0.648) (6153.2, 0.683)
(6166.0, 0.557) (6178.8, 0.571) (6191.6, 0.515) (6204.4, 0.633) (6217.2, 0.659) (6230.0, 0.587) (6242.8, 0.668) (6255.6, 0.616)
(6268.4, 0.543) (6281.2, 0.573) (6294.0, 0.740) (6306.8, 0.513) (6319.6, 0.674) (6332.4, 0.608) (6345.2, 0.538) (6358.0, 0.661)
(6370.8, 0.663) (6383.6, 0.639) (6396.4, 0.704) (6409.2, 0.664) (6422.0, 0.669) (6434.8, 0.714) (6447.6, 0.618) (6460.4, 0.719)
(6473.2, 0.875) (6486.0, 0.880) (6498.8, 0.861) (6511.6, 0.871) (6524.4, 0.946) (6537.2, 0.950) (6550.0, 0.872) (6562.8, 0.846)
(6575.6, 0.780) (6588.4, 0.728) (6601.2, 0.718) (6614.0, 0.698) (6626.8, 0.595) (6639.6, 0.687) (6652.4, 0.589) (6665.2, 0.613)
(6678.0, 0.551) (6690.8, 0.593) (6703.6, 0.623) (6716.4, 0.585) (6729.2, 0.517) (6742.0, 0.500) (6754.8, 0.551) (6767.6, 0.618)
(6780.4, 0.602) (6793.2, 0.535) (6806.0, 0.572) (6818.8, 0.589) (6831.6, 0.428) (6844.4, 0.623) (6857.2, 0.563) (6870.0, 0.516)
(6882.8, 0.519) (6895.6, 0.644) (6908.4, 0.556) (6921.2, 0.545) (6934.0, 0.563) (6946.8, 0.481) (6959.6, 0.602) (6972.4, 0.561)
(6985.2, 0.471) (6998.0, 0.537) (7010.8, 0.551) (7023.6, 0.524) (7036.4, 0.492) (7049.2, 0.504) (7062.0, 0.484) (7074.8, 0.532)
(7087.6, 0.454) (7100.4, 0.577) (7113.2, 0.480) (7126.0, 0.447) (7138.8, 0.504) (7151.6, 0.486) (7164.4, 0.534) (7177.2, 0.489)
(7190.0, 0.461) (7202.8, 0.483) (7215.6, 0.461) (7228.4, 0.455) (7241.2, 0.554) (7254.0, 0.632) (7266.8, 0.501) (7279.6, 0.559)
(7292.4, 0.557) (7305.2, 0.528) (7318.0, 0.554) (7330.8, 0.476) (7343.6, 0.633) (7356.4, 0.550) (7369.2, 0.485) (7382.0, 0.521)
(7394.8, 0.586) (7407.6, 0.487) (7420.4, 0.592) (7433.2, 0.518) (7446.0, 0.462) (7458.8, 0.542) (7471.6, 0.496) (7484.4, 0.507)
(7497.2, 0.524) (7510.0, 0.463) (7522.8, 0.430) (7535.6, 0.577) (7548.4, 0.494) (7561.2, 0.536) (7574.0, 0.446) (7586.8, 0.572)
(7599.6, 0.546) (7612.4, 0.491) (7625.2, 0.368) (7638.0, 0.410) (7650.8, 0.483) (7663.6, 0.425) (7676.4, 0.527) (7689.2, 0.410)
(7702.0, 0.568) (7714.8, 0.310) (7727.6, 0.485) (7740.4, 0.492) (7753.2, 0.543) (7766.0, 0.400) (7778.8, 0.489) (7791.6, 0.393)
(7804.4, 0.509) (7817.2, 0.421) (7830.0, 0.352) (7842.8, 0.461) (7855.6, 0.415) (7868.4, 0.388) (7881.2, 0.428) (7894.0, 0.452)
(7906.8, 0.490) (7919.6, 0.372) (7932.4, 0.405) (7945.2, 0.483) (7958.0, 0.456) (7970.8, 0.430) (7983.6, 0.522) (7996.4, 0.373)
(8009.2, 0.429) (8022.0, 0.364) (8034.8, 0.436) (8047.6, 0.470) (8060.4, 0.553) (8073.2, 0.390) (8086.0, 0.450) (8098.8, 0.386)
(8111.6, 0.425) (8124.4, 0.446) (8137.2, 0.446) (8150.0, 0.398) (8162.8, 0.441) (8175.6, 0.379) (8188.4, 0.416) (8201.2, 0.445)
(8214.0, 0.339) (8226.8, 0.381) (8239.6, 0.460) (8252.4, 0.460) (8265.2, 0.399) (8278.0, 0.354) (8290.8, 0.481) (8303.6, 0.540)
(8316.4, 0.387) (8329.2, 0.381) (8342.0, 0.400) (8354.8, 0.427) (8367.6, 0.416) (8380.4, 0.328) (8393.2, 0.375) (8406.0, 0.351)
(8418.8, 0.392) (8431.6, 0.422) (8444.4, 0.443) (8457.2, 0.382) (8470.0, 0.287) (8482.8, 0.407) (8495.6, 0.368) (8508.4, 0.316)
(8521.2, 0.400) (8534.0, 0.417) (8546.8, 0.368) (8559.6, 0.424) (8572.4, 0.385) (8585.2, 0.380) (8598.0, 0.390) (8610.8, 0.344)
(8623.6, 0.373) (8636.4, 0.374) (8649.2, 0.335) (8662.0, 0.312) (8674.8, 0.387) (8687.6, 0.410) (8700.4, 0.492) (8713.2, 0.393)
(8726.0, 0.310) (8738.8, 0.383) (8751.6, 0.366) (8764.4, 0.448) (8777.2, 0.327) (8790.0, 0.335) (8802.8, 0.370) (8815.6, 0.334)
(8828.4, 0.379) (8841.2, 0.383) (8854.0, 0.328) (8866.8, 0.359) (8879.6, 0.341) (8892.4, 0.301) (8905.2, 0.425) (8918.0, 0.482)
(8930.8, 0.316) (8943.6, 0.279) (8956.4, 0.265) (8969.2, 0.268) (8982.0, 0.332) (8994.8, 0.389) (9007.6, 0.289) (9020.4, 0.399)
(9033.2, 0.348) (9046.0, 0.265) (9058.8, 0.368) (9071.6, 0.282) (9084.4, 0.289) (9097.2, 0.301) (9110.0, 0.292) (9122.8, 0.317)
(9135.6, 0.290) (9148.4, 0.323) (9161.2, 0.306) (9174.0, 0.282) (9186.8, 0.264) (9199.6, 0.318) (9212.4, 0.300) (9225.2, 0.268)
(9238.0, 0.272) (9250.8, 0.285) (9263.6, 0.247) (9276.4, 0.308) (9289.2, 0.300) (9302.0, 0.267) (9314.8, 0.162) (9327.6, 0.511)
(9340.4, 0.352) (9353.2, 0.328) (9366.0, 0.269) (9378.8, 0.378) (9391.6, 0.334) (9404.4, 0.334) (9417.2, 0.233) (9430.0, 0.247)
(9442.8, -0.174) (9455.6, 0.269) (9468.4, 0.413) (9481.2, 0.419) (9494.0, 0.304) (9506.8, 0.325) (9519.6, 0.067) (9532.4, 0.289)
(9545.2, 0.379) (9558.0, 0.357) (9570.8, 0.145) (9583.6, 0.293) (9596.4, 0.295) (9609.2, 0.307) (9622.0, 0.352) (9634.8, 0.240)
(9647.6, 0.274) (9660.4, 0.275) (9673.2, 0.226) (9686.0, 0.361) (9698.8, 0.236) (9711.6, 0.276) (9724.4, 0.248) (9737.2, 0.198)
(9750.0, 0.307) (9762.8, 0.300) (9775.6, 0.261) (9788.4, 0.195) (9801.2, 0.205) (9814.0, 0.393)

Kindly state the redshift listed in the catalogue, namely 1.332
